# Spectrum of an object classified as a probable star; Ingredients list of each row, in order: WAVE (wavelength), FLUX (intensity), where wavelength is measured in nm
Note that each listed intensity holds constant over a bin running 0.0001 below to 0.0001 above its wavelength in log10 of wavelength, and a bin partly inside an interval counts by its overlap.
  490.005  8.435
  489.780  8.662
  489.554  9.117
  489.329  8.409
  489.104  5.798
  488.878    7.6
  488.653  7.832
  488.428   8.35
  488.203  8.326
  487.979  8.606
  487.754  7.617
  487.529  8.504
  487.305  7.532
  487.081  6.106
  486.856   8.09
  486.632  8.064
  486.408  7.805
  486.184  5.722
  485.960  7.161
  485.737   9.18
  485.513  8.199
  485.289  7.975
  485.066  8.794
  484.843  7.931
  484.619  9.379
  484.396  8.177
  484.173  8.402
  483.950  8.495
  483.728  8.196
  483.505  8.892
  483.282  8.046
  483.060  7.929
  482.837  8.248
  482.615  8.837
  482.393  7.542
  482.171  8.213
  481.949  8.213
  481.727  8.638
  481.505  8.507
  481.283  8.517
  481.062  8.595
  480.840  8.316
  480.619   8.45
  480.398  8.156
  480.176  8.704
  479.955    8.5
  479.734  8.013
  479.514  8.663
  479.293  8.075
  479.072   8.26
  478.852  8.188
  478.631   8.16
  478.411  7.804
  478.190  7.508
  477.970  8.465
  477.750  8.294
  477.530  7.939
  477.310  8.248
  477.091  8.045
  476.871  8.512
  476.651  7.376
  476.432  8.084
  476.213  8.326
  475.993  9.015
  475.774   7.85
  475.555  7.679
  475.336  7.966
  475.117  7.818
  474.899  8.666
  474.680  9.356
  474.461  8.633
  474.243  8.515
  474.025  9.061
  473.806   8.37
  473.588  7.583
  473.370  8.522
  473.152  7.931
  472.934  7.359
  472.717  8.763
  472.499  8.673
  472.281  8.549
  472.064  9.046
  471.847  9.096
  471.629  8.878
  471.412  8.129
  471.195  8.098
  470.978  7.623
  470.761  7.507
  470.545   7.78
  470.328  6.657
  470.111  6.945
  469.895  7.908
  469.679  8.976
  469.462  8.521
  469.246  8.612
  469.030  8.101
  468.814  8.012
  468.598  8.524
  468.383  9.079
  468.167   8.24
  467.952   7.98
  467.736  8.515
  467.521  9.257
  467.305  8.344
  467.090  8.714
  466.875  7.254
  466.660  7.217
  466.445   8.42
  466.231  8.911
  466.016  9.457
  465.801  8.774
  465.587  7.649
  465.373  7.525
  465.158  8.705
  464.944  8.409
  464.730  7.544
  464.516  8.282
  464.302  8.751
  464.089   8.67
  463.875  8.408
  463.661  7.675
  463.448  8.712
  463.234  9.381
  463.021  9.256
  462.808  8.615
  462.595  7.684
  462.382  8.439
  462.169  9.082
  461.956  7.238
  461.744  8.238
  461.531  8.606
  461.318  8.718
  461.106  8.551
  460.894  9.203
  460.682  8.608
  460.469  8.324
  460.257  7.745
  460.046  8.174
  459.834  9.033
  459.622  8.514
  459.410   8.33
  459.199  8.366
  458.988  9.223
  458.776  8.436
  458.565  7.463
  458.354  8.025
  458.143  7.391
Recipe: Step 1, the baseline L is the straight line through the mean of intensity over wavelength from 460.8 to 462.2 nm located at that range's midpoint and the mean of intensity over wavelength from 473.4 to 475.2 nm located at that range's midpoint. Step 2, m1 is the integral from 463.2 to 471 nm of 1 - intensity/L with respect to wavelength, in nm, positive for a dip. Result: 0.236 nm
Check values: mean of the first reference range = 8.48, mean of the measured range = 8.24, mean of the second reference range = 8.51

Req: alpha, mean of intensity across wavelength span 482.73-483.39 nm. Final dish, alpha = 8.07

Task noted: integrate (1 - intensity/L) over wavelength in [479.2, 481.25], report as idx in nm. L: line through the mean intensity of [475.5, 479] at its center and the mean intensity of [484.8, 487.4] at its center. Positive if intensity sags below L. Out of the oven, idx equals -0.11 nm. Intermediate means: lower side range 8.1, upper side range 7.71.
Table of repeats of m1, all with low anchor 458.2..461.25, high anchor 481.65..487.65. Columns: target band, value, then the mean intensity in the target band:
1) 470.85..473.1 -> -0.04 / 8.4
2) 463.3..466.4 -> -0.02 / 8.4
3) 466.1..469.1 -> -0.01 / 8.34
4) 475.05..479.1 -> 0.05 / 8.08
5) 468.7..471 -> 0.11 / 7.89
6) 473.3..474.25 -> -0.02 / 8.39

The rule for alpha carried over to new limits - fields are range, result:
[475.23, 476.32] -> 8.16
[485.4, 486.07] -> 8.18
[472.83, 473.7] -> 7.85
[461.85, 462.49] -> 8.25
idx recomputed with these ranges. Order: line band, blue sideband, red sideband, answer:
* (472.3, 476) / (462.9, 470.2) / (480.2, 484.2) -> 0.02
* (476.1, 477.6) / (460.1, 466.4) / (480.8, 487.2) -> 0.03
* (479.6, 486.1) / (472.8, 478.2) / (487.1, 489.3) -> -0.32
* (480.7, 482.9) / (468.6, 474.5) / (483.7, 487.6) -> -0.09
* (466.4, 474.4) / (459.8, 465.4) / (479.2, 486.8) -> 0.12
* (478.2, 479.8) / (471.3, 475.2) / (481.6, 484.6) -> 0.05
